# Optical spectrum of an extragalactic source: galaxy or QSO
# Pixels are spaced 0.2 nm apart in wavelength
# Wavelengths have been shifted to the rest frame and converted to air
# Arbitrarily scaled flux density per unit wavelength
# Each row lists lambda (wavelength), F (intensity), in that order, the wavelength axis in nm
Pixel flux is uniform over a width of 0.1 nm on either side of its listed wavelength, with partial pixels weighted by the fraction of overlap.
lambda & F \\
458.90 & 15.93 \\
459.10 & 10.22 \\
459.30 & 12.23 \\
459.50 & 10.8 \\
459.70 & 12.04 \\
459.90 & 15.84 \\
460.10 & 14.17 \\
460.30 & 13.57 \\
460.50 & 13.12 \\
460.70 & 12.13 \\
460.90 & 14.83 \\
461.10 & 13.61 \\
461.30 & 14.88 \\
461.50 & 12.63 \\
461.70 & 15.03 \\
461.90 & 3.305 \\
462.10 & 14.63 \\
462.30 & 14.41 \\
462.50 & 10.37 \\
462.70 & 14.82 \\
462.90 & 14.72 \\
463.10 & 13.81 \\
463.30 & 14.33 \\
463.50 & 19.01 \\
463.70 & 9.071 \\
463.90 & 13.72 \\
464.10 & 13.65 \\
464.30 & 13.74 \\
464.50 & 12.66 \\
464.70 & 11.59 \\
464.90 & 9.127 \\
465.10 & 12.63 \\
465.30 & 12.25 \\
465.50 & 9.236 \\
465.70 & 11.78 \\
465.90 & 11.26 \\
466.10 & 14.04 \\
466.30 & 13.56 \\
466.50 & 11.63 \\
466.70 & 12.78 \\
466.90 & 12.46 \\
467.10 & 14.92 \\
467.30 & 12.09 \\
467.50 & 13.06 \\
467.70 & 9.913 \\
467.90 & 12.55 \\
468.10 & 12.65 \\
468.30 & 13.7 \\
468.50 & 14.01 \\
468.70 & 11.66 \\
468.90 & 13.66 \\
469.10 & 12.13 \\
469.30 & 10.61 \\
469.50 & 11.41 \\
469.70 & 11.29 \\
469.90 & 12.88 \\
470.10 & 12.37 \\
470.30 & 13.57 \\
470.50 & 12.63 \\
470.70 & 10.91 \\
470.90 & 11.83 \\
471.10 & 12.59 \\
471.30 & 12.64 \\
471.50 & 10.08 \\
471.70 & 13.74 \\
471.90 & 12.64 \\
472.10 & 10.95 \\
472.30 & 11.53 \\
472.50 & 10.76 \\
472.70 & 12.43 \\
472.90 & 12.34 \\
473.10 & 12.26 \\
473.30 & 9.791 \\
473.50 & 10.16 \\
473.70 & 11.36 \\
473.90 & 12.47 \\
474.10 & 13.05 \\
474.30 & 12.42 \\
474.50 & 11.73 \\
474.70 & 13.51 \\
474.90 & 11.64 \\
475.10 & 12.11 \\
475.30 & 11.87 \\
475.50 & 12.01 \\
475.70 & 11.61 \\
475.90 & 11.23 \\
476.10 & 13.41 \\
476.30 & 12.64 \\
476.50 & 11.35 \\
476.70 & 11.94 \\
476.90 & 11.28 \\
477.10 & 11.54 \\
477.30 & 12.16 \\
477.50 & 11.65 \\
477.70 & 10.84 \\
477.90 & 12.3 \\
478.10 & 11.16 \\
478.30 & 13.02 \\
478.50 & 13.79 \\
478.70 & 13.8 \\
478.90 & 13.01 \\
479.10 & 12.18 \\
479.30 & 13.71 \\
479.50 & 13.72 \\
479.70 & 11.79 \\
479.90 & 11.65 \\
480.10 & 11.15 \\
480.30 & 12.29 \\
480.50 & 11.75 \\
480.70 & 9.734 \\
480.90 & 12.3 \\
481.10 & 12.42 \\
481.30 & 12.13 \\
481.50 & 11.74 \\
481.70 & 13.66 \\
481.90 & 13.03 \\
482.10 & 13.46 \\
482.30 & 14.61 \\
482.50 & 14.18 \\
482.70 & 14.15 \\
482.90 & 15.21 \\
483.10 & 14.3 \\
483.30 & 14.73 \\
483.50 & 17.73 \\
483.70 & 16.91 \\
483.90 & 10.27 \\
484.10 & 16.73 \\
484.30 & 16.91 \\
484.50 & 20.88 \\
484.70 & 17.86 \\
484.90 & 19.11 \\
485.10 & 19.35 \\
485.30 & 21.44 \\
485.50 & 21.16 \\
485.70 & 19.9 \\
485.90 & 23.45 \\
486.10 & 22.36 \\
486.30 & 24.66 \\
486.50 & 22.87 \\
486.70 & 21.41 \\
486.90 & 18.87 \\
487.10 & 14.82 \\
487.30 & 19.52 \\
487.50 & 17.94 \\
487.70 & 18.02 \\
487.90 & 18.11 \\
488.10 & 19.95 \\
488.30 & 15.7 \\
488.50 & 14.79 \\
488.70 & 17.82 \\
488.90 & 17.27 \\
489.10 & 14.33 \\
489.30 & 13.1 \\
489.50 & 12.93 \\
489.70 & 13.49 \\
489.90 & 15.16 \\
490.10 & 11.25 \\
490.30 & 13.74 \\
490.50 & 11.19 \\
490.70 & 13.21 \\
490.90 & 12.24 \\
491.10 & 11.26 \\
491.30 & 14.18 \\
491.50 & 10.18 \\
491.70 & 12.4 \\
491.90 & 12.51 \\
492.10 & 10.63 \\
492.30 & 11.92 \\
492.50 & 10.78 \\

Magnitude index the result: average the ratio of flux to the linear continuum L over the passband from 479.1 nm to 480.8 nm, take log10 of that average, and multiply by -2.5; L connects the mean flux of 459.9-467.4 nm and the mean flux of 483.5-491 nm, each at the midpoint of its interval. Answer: 0.31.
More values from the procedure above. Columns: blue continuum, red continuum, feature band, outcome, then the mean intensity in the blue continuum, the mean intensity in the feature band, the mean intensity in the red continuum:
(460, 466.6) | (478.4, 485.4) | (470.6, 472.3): 0.136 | 12.8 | 11.9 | 14.3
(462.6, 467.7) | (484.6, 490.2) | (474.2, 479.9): 0.265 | 12.8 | 12.3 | 18.1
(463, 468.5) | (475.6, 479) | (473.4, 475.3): 0.022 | 12.7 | 12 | 12.2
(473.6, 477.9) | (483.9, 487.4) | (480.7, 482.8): 0.275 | 12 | 13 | 19.8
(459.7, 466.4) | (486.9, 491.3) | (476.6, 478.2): 0.214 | 12.9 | 11.6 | 15.1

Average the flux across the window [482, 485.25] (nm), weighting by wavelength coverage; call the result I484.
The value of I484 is 16.1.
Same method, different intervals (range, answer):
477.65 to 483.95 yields 13.1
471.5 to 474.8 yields 11.9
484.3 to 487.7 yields 20.2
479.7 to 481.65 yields 11.7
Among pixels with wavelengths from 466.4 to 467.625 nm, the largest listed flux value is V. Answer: 14.92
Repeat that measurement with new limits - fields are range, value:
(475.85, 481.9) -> 13.8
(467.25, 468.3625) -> 13.7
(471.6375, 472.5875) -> 13.74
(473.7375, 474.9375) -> 13.51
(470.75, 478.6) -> 13.79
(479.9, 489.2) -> 24.66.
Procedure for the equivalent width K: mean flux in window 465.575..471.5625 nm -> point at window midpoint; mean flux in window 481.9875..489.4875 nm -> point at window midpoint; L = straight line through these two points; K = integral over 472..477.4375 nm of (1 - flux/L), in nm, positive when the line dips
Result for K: 0.92 nm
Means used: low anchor 12.4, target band 11.8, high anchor 17.6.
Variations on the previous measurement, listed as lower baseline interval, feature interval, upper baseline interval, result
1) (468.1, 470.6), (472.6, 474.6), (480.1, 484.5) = 0.18 nm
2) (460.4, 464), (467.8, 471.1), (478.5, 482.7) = 0.16 nm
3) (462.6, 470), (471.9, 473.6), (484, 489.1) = 0.39 nm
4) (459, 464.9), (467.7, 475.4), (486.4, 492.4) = 0.92 nm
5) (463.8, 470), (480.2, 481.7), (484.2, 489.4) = 0.45 nm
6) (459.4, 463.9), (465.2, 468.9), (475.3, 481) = 0.12 nm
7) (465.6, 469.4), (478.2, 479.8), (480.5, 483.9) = 0.03 nm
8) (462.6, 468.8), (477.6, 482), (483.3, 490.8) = 0.97 nm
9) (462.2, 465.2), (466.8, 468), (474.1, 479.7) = 0.04 nm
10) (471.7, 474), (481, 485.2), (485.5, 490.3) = 0.16 nm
